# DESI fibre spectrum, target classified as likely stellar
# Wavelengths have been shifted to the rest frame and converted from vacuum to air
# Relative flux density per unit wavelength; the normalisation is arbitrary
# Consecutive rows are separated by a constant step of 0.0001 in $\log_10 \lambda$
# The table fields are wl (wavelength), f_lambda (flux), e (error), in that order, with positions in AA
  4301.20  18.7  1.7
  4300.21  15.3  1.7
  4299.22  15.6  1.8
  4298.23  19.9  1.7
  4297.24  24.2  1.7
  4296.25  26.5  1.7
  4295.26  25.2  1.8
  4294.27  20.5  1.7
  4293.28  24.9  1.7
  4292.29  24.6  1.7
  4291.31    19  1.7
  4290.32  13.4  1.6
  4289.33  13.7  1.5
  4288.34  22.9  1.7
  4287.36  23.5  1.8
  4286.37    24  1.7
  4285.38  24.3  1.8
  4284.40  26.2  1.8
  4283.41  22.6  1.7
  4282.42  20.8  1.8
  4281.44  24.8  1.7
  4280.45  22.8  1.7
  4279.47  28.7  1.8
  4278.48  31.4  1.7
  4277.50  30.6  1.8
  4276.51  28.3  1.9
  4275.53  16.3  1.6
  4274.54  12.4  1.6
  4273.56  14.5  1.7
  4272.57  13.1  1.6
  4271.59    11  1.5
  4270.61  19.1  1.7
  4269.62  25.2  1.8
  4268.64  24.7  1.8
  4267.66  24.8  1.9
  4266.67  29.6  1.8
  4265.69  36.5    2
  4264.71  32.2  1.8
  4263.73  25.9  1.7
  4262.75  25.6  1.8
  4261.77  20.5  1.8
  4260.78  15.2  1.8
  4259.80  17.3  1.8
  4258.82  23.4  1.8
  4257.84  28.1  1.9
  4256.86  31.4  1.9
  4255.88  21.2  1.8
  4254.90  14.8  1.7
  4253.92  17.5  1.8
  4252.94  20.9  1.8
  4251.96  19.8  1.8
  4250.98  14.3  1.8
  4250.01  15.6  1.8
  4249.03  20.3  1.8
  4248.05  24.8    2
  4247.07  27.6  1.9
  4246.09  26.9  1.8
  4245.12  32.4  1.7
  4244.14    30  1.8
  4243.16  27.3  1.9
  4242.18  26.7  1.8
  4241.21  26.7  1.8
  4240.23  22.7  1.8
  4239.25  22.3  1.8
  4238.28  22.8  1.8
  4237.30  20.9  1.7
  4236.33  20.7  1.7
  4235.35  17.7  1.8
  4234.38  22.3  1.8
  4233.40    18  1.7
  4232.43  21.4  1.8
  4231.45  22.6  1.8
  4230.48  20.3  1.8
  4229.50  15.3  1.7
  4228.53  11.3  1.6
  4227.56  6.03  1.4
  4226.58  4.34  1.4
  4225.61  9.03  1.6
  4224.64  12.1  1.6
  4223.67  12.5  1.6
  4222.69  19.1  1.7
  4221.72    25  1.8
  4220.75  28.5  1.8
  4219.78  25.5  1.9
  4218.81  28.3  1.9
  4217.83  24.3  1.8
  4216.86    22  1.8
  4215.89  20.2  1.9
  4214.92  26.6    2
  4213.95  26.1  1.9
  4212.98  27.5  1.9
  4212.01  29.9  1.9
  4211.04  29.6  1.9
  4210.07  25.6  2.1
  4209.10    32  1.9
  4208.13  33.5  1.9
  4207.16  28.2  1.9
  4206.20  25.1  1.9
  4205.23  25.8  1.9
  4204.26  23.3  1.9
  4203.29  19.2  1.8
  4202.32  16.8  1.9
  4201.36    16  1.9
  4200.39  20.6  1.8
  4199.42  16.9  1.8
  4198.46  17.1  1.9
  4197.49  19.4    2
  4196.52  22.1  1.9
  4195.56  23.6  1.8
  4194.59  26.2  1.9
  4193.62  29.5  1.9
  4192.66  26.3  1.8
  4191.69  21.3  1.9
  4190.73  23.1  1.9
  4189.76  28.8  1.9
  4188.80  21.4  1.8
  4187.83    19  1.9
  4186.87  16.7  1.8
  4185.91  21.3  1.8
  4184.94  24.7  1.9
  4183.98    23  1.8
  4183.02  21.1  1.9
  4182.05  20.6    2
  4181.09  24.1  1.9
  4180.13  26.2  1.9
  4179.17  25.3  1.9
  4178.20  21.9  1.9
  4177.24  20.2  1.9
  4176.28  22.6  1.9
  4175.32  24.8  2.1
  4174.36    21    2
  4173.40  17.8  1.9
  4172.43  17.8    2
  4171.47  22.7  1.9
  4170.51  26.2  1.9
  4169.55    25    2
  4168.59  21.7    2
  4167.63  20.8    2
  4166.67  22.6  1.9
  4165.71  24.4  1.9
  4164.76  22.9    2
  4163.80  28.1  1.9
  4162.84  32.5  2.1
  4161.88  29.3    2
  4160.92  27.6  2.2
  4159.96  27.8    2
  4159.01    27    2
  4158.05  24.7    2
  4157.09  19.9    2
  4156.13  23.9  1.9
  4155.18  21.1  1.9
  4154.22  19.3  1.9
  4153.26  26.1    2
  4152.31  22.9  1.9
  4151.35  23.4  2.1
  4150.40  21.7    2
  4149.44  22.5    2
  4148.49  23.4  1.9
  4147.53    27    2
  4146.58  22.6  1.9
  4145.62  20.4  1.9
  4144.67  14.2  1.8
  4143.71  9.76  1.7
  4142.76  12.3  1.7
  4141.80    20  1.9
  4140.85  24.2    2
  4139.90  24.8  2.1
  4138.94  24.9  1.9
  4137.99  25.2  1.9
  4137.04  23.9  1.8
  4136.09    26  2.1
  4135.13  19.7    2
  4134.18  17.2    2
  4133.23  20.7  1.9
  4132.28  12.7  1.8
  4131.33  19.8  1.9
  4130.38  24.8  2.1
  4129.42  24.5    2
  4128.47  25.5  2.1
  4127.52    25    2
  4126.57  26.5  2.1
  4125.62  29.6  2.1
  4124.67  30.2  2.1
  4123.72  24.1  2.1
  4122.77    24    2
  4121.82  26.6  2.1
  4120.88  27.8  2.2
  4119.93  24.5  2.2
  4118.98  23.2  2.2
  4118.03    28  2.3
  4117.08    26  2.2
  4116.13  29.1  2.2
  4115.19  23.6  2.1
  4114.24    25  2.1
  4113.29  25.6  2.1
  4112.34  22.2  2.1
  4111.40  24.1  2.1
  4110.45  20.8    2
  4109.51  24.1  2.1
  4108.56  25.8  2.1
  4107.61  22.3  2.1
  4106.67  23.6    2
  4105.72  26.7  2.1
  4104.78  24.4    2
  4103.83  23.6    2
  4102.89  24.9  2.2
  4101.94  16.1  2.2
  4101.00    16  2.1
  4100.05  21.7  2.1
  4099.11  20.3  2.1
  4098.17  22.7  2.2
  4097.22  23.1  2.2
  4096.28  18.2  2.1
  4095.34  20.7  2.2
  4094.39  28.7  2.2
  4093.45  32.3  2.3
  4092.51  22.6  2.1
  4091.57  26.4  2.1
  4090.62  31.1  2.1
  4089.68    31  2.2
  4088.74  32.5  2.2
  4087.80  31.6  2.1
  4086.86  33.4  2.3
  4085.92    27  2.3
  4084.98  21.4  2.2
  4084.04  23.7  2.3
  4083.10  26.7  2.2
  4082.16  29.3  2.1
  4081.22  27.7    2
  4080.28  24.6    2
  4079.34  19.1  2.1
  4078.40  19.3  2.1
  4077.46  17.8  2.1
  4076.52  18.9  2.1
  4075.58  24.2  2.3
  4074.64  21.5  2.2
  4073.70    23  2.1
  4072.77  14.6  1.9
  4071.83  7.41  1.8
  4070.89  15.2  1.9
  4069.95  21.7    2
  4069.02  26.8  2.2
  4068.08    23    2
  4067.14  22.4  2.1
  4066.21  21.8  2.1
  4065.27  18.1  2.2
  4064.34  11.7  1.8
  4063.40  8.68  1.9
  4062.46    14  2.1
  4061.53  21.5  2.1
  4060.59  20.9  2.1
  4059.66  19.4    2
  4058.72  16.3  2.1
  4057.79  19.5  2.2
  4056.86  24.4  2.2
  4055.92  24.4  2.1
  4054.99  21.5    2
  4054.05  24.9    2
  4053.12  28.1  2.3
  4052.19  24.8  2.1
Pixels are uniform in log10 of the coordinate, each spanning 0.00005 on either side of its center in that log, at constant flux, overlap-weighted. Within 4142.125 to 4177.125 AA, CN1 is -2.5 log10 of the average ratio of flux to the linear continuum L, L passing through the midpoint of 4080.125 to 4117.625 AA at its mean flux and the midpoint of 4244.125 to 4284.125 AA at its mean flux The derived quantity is 0.07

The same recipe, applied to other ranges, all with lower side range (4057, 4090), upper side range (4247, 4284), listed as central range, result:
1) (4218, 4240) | 0.20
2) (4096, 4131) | -0.11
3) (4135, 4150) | 0.03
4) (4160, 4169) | -0.17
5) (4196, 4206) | 0.12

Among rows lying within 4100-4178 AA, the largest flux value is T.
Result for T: 32.5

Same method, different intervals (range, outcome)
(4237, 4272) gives 36.5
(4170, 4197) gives 29.5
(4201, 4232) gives 33.5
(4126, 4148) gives 27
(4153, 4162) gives 29.3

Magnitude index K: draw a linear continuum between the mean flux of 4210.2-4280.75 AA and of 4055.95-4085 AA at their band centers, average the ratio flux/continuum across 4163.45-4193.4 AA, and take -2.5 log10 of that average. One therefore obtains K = -0.07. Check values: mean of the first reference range 20.2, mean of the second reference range 22.1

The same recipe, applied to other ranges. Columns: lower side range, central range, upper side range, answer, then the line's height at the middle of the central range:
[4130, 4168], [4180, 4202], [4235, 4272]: 0.040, 22.9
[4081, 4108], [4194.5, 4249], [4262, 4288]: 0.090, 24.2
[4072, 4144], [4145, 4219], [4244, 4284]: -0.013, 23.3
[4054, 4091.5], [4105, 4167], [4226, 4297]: -0.079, 22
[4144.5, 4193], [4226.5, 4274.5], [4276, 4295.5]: 0.092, 23.5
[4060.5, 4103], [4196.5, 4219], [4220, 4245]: -0.192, 20.1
